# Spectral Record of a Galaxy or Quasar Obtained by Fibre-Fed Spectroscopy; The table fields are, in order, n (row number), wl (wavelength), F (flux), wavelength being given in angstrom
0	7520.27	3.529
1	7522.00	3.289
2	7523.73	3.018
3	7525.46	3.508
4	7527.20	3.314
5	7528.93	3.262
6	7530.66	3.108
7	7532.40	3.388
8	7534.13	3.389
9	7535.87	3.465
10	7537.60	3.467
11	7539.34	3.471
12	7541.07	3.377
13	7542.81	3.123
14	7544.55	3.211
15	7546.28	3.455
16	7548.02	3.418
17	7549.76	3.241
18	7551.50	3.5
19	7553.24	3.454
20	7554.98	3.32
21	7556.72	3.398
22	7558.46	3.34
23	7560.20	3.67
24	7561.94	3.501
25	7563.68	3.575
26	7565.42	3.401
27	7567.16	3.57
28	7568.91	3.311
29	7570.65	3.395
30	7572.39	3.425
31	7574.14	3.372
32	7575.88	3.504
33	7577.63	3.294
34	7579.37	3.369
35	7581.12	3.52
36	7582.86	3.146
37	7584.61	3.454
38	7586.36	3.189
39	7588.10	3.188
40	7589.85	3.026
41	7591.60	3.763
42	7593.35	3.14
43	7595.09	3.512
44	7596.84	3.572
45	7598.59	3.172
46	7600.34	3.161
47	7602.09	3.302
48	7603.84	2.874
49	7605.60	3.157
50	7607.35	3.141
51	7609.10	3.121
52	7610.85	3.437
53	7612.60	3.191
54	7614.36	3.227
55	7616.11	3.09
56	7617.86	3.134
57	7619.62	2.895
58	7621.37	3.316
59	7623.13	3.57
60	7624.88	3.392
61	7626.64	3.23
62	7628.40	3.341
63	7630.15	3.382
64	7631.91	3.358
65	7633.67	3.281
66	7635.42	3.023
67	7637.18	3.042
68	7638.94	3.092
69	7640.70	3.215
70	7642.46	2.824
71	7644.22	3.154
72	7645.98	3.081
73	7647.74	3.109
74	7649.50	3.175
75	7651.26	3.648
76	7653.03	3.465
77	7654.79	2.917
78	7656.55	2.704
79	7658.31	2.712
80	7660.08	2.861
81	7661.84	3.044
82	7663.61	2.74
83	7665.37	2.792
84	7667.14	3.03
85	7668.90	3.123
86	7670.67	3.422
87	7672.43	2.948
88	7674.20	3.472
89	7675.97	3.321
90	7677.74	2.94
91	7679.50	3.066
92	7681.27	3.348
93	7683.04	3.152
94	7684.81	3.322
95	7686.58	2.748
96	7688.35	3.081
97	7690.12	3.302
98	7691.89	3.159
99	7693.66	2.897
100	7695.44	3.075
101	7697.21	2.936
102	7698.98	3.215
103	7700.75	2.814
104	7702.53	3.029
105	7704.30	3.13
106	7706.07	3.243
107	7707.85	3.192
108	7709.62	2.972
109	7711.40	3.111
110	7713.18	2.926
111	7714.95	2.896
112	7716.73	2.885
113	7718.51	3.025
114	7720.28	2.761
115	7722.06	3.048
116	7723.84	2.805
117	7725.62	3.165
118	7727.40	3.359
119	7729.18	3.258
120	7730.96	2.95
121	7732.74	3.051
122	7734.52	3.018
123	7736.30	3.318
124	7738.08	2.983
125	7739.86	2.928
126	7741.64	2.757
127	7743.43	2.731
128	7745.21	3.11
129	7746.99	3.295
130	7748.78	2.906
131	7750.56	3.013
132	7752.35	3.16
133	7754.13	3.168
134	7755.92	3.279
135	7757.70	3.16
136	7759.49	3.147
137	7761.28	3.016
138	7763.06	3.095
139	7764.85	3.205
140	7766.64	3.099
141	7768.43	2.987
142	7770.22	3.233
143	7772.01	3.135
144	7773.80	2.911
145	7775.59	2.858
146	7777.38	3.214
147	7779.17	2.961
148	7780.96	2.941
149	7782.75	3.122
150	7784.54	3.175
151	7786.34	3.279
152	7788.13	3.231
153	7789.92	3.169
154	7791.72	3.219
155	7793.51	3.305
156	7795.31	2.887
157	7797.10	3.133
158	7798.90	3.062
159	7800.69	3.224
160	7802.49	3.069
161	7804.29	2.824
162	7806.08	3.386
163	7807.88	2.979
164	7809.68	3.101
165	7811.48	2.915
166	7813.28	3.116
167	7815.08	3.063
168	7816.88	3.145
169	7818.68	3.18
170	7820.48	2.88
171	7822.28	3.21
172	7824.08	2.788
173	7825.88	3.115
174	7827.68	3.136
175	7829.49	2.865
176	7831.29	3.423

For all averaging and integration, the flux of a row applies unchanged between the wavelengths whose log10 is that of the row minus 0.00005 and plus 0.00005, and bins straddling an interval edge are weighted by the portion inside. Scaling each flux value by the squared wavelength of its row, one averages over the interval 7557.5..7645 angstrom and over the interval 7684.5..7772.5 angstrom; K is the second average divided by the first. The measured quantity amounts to 1.0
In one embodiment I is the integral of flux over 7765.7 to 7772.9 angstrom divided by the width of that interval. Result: 3.11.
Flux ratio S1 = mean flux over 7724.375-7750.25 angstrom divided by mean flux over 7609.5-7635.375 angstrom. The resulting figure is 0.94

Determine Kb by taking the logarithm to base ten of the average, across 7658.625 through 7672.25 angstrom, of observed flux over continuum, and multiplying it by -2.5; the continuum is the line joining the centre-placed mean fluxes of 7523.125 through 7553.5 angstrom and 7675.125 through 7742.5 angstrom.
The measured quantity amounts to 0.051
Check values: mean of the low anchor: 3.34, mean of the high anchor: 3.06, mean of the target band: 2.99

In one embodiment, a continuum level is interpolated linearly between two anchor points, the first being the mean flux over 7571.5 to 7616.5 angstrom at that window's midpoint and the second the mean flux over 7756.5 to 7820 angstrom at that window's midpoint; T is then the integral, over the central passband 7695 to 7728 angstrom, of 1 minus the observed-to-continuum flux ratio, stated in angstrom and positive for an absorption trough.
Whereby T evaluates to 1.5 angstrom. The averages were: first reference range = 3.28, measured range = 3.03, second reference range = 3.1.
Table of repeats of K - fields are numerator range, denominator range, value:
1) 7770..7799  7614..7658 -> 1.02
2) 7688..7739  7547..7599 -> 0.93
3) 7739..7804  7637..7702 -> 1.03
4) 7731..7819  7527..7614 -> 0.97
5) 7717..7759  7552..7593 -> 0.94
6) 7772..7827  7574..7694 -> 1.01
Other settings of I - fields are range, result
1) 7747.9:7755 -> 3.06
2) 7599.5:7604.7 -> 3.11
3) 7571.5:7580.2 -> 3.39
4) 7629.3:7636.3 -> 3.26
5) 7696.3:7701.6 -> 2.99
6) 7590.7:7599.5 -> 3.43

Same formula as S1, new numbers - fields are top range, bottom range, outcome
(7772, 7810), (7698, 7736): 1.02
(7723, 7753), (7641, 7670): 1.01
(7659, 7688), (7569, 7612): 0.93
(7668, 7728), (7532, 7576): 0.90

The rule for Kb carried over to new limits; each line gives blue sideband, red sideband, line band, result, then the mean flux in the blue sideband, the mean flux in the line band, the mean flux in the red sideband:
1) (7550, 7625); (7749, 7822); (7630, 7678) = 0.051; 3.33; 3.1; 3.1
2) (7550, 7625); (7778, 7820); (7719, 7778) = 0.033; 3.33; 3.06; 3.11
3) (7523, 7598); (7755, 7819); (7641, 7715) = 0.054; 3.38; 3.08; 3.11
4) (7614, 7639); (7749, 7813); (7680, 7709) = 0.025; 3.23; 3.1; 3.1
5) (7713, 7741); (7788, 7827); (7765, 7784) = 0.003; 3.02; 3.06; 3.09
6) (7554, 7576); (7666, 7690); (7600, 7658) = 0.034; 3.44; 3.18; 3.15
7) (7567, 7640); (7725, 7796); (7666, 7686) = 0.003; 3.27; 3.18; 3.1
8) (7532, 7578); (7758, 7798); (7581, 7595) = 0.020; 3.41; 3.31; 3.11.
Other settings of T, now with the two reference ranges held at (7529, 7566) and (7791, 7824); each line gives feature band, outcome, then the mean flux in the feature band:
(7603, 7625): 0.82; 3.19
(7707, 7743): 1.88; 3.02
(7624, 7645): 0.61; 3.2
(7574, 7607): 0.44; 3.3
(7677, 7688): 0.46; 3.1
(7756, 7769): 0.10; 3.12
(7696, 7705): 0.53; 3.03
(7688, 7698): 0.45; 3.07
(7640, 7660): 1.16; 3.08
